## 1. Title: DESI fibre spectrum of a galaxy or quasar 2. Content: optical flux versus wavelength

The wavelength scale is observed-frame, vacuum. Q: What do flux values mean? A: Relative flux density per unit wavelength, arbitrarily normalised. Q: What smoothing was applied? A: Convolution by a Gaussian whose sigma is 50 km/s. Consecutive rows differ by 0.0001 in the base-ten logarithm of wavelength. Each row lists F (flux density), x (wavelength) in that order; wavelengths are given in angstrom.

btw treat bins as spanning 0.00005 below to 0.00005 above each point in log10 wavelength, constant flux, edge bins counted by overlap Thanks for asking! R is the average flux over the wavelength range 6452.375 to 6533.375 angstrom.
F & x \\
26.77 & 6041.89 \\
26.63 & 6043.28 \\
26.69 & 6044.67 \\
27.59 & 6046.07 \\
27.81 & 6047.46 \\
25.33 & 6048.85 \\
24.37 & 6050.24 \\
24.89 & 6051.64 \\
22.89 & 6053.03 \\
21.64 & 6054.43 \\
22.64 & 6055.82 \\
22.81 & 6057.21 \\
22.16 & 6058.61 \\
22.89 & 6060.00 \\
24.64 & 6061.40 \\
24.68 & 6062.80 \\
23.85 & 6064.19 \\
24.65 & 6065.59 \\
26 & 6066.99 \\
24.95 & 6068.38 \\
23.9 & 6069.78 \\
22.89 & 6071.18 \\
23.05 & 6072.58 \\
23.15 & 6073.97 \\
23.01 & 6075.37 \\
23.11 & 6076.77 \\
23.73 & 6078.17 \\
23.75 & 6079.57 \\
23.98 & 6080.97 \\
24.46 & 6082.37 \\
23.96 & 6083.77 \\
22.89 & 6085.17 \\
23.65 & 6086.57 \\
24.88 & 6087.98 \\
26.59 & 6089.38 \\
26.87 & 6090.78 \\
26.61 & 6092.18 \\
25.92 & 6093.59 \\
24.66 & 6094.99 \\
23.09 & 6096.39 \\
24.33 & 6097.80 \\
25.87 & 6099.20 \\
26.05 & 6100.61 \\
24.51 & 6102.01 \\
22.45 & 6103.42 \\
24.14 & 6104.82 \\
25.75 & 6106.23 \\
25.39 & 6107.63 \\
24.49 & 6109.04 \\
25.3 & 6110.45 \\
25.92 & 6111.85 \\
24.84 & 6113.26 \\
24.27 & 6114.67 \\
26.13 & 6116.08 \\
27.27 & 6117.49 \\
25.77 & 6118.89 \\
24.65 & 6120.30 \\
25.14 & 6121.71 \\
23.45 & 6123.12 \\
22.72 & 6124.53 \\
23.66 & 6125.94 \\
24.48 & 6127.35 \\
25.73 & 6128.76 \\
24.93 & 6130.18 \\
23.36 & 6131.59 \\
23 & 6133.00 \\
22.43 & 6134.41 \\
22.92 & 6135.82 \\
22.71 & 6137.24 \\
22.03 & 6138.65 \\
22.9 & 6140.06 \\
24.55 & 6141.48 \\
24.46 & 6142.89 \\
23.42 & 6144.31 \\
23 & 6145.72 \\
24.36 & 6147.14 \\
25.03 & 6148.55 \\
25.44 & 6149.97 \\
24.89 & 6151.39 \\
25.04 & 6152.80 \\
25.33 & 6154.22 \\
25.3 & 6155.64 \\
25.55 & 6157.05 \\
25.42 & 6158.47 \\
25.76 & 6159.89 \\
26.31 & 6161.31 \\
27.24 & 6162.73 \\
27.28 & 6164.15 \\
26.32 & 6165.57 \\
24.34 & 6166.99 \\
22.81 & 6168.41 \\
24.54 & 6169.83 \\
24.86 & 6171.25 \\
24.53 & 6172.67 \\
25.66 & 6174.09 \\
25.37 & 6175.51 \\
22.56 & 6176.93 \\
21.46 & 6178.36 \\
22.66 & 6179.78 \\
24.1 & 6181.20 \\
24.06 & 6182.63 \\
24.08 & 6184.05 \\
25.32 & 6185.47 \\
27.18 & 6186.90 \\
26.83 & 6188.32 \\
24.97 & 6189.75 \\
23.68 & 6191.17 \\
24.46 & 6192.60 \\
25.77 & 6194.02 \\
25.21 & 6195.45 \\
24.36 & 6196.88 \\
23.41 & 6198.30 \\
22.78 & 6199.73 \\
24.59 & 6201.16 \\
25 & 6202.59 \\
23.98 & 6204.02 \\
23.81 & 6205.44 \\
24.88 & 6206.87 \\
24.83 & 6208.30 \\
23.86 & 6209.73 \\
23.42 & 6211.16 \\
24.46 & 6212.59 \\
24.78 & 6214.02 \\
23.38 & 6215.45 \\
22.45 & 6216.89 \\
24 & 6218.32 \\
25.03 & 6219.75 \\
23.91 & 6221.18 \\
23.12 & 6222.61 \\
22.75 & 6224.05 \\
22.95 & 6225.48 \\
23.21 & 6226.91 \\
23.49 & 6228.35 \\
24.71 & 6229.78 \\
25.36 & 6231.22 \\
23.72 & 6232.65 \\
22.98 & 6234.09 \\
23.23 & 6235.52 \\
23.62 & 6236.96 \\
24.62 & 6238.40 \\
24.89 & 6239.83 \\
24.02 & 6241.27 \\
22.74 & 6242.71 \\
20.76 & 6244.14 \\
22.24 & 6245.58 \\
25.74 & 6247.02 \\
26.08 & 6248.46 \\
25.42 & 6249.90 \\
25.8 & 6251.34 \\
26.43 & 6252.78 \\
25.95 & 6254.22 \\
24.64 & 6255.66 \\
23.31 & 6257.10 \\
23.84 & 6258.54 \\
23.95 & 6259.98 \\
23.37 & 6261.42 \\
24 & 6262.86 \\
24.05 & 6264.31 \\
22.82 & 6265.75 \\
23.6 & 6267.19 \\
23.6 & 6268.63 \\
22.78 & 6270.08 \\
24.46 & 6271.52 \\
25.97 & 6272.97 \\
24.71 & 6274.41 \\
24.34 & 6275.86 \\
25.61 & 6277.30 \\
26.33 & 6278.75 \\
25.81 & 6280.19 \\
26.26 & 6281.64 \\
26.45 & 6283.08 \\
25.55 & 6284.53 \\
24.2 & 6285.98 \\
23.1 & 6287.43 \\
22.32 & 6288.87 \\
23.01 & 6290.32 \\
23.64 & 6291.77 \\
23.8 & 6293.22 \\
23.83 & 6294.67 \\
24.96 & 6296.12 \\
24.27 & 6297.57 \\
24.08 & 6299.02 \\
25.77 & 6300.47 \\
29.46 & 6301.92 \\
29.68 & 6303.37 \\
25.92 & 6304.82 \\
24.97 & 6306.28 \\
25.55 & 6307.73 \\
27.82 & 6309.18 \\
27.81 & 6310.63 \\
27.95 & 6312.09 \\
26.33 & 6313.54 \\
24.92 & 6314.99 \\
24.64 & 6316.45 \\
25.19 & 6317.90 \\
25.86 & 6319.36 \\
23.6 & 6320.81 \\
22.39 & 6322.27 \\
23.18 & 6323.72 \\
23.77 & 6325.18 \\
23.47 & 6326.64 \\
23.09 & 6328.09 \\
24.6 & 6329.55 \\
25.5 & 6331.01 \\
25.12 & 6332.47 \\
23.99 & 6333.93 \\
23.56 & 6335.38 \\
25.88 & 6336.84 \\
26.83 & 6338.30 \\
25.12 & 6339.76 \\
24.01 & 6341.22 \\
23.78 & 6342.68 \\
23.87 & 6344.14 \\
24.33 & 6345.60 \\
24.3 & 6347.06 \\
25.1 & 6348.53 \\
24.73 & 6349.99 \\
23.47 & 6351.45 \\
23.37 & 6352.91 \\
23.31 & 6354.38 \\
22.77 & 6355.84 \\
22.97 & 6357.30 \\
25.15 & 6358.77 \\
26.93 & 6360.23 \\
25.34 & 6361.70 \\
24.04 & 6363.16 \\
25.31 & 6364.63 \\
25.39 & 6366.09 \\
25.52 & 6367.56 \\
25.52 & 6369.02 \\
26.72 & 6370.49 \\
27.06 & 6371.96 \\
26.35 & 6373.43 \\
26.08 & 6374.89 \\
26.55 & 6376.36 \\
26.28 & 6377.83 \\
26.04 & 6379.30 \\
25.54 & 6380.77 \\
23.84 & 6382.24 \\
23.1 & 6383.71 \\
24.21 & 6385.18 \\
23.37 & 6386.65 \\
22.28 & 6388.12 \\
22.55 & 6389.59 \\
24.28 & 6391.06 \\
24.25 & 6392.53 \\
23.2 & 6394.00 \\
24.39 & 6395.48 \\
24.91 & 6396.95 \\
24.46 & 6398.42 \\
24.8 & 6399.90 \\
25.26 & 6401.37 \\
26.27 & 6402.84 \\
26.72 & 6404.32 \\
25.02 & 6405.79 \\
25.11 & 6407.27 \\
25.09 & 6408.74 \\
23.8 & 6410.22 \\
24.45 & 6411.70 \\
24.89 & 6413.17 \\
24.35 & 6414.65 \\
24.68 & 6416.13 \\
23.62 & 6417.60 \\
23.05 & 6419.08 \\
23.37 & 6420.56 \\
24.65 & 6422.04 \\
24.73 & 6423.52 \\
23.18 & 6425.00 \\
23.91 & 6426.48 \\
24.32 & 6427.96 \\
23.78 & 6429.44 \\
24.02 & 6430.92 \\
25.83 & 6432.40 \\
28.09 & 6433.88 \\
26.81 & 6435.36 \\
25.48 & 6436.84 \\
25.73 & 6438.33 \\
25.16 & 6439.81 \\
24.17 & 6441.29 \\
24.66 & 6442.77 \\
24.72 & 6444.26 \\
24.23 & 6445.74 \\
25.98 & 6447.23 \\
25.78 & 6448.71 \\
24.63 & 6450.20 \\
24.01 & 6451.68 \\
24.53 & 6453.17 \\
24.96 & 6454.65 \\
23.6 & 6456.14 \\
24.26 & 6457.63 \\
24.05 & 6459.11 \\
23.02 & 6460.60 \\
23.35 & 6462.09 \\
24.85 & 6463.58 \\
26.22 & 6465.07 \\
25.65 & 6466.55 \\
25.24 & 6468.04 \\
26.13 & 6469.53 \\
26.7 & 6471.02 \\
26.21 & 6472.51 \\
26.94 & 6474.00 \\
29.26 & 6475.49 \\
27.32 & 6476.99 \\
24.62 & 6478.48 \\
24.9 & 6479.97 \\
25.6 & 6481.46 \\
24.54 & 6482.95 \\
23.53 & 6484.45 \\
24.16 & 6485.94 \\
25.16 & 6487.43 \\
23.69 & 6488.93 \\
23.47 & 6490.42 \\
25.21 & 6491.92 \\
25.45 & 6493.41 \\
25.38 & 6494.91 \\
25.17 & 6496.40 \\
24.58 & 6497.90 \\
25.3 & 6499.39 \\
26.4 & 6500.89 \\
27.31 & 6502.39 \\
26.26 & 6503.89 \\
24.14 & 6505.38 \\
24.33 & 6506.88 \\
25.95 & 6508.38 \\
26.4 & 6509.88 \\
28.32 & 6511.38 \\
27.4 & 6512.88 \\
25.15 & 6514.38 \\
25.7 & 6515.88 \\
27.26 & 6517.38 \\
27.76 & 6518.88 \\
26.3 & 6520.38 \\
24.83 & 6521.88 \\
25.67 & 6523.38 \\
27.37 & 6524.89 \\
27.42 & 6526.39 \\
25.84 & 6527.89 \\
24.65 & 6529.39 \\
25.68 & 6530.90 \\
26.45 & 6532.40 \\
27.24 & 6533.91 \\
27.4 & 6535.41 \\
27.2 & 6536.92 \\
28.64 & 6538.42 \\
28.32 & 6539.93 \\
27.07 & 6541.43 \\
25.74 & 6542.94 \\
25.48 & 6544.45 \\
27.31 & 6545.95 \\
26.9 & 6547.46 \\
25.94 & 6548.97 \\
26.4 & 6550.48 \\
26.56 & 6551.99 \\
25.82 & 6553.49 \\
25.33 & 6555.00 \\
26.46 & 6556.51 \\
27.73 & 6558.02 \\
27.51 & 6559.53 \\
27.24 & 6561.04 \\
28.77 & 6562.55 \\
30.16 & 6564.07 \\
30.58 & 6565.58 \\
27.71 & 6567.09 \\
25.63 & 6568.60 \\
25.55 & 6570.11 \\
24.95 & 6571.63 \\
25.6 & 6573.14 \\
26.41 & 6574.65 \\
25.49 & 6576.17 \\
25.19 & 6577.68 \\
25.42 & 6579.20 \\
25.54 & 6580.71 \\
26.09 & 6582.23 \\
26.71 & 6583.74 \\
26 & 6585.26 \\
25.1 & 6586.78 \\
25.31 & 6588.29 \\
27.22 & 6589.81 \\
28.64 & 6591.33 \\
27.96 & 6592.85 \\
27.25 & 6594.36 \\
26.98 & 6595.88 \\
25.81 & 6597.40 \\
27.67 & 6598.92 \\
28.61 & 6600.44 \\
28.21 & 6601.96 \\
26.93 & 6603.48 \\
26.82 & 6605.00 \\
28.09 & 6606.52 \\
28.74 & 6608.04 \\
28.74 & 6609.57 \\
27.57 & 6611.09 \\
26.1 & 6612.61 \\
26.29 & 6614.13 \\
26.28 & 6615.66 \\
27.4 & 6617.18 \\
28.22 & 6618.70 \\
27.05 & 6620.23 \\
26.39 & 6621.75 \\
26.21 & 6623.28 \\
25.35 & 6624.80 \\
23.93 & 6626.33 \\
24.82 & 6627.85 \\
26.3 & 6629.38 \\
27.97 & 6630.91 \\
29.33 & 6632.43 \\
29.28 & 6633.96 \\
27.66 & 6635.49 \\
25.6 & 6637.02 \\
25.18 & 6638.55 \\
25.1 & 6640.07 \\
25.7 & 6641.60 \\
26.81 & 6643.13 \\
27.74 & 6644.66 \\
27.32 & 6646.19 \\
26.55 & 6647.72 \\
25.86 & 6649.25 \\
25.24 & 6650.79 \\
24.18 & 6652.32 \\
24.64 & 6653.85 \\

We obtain 25.6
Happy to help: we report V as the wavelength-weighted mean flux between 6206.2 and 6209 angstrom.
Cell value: 24.8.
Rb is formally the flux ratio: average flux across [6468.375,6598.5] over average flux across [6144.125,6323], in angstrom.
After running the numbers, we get 1.1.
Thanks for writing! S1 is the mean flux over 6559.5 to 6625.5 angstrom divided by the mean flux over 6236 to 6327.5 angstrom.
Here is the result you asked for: 1.09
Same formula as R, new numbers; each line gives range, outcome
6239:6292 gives 24.4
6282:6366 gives 24.8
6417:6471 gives 24.7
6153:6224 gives 24.6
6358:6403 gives 25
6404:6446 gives 24.7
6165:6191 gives 24.5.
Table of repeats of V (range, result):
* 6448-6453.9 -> 24.7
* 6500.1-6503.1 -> 26.8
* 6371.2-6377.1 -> 26.5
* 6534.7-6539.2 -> 27.7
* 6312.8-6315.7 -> 25.7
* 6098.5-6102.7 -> 25.5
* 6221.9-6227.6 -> 23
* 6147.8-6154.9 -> 25.1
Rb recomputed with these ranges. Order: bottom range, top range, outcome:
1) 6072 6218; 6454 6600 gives 1.07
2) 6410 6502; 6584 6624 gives 1.09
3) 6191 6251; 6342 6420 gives 1.03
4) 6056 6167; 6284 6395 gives 1.01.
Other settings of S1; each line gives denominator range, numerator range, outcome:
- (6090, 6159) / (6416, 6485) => 1.02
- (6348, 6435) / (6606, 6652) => 1.08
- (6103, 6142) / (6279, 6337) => 1.03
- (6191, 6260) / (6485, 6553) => 1.08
